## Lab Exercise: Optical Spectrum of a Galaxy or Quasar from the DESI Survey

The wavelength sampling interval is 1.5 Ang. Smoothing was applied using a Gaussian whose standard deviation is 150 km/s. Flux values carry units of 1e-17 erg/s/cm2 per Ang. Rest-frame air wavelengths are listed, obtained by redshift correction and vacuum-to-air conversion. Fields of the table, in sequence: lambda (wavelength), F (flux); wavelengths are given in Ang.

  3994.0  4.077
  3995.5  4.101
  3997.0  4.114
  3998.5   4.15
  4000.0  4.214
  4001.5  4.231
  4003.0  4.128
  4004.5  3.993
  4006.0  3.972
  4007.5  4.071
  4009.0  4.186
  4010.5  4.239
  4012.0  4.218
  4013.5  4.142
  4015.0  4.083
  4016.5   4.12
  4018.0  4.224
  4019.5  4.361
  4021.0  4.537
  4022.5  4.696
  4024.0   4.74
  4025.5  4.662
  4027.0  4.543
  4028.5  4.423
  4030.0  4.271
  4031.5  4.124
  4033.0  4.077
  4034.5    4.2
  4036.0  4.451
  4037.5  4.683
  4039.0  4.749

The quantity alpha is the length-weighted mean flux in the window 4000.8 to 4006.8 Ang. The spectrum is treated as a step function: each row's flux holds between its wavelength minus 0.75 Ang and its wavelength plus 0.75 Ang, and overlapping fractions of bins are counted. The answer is 4.08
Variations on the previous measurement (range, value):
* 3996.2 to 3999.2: 4.13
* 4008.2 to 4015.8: 4.17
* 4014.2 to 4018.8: 4.14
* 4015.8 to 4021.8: 4.32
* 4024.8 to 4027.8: 4.6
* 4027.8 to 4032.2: 4.27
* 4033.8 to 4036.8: 4.33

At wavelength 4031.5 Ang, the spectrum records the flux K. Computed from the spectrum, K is 4.124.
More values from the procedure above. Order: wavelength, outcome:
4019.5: 4.361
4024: 4.74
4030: 4.271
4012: 4.218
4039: 4.749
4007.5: 4.071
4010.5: 4.239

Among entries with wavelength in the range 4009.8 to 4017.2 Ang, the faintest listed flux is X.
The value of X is 4.083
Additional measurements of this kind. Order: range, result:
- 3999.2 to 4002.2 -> 4.214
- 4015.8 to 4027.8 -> 4.12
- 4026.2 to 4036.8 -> 4.077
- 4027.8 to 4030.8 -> 4.271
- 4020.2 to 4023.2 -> 4.537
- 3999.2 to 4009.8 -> 3.972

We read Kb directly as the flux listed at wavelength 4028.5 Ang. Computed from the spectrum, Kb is 4.423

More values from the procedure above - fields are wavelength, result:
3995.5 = 4.101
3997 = 4.114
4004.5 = 3.993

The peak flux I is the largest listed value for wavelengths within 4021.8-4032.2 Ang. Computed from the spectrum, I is 4.74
